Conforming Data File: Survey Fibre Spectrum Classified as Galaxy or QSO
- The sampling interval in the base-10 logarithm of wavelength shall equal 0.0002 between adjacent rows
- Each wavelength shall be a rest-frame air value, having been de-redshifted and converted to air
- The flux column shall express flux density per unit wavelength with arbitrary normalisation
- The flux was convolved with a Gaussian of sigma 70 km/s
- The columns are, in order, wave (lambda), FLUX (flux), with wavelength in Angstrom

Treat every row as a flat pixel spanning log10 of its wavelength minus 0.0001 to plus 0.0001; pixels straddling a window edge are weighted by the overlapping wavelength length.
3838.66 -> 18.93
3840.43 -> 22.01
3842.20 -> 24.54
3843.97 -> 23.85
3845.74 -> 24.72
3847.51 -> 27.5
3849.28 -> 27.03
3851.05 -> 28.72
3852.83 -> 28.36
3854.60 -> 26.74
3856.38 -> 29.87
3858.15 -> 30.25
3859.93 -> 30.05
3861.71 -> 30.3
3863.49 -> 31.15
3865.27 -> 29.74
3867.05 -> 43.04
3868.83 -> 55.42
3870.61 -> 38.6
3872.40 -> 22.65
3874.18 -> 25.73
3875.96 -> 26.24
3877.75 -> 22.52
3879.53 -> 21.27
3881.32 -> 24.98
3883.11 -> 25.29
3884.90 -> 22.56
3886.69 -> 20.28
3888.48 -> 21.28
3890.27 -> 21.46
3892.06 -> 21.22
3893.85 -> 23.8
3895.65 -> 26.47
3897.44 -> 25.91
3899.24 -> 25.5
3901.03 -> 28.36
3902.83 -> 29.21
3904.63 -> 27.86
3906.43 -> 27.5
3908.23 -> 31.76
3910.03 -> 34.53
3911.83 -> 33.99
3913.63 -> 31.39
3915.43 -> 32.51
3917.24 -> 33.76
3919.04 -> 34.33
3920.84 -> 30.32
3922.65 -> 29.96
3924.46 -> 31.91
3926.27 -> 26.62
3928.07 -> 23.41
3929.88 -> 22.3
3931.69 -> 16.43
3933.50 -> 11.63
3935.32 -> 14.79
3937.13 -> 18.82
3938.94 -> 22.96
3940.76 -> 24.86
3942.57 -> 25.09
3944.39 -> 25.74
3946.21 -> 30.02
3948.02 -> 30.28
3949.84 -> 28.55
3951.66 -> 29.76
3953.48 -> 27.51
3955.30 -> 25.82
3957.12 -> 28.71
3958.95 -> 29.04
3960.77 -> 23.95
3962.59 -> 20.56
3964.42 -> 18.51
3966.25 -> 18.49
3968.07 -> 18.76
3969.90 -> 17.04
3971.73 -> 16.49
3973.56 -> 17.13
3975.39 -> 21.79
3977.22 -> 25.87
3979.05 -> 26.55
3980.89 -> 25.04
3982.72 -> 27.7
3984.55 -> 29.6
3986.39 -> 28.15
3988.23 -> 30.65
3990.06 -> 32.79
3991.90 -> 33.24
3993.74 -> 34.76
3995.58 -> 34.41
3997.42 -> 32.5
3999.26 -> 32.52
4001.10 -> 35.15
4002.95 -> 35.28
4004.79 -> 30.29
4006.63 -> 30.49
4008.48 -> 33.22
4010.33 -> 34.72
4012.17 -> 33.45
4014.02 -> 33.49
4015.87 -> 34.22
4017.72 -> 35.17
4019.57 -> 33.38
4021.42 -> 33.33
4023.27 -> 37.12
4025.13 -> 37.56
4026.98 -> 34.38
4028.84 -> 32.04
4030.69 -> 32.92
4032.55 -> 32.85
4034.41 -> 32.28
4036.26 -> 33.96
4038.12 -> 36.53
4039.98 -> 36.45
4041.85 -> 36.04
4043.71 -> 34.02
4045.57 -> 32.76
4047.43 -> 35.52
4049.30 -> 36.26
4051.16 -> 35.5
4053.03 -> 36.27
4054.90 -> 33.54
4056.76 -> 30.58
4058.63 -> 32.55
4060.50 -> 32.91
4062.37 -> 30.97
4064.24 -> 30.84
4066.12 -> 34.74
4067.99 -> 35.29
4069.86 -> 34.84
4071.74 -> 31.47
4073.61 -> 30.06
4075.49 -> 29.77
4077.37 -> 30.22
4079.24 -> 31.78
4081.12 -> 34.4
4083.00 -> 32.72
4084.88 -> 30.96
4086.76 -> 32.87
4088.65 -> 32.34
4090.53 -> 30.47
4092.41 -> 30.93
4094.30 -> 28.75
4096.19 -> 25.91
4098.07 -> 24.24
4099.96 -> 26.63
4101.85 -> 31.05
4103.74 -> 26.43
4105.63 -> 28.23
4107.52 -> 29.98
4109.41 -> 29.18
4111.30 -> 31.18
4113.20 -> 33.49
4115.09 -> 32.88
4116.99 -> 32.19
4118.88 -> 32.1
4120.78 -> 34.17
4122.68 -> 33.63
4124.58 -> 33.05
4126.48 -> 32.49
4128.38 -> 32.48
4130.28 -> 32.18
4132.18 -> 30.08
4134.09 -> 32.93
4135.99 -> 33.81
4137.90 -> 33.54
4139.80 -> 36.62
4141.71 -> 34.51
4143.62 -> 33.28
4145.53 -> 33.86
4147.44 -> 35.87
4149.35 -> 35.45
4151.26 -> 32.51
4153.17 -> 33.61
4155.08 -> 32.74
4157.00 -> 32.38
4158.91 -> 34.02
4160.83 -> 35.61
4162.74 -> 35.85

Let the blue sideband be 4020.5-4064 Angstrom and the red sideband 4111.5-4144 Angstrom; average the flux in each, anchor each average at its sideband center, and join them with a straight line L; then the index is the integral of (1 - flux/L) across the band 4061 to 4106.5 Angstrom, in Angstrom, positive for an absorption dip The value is 4.0 Angstrom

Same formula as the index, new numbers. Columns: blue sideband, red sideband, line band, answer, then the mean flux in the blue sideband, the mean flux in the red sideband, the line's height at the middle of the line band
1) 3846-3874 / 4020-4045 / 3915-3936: 4.55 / 31.6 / 34.5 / 32.7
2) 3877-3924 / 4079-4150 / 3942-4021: 1.88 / 27.3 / 31.7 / 29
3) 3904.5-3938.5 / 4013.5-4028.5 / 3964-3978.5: 5.36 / 27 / 34.7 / 30.9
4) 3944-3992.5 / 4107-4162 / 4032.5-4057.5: -4.81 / 25.4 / 33.1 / 29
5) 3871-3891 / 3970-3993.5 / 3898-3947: -4.55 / 23.5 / 26.2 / 24.6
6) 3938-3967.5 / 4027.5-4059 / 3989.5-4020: -3.02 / 25.5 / 34.2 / 30.5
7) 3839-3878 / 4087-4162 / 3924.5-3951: 6.05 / 29.5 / 31.9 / 30.2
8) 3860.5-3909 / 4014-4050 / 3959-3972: 4.77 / 27.8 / 34.5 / 31.5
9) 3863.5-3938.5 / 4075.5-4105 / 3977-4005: -2.48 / 27.2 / 30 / 28.5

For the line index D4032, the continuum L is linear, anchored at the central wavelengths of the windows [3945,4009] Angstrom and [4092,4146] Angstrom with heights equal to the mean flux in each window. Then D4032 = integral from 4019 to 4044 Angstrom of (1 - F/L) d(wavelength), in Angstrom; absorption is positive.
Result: -4.8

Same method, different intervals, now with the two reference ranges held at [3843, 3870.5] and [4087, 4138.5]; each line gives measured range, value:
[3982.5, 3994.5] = -0.01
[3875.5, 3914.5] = 6.48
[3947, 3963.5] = 2.13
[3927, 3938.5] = 4.78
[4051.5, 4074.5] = -1.43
